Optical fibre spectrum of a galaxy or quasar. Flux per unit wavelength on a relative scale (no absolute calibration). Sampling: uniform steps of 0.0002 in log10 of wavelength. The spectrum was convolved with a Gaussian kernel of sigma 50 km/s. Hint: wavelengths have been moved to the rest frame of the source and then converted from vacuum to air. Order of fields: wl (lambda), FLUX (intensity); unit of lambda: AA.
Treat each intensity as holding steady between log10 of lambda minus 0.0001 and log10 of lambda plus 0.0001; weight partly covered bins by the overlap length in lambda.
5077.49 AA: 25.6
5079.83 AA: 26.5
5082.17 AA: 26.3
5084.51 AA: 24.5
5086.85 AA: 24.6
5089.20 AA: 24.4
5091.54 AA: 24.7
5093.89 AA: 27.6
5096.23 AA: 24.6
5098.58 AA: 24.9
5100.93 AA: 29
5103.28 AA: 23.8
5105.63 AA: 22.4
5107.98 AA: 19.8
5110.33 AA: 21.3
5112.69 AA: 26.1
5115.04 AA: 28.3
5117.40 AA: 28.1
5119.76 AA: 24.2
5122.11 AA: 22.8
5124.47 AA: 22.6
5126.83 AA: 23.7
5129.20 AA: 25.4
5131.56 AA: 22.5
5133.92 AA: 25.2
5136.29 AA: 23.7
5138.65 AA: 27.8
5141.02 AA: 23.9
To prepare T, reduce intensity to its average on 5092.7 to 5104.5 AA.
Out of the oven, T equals 26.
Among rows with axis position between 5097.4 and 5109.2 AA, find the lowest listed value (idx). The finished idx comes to 19.8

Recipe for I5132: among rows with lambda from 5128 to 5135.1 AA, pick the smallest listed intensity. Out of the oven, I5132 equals 22.5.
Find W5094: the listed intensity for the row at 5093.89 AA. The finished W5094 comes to 27.6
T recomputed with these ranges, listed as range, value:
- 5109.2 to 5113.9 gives 23.8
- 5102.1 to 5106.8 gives 23.1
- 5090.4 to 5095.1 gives 26.2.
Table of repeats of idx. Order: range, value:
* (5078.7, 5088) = 24.5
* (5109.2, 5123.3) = 21.3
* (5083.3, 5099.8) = 24.4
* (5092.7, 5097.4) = 24.6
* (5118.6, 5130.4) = 22.6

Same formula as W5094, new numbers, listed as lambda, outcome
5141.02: 23.9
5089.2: 24.4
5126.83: 23.7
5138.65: 27.8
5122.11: 22.8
